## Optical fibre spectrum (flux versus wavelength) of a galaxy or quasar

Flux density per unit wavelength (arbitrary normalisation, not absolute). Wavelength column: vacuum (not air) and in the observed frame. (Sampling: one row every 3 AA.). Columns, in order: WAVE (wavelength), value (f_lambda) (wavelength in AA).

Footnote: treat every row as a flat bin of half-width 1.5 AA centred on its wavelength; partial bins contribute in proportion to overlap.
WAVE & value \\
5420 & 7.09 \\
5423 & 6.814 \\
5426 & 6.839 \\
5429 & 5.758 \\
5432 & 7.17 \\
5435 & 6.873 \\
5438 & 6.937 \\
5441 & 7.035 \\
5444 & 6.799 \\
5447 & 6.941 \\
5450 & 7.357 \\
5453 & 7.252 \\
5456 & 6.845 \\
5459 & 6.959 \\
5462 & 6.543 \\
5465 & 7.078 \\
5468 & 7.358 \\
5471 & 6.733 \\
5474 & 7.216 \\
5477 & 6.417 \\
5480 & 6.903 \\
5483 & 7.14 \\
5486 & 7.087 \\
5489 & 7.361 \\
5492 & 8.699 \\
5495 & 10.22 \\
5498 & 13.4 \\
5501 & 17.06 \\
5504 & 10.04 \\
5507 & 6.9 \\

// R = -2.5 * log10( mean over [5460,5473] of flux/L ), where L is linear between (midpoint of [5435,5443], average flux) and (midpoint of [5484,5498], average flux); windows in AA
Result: 0.15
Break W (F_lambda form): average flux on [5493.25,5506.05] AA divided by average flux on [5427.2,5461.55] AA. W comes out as 1.8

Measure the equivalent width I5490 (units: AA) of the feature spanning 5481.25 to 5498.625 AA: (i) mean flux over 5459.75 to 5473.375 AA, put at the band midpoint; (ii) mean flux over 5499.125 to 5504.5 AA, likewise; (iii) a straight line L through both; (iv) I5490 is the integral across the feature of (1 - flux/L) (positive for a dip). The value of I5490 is 4.6 AA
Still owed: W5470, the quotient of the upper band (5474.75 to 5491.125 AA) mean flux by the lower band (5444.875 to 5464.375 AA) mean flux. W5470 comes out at 1.01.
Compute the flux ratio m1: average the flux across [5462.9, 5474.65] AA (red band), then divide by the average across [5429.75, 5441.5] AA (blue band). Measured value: 1.0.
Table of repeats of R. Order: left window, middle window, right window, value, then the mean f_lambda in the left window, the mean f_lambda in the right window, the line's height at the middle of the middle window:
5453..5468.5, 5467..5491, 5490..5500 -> 0.265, 6.96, 10.9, 9.07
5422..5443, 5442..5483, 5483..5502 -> 0.207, 6.77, 10.2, 8.48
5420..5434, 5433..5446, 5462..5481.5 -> -0.025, 6.7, 6.92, 6.76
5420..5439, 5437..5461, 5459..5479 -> -0.029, 6.75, 6.9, 6.82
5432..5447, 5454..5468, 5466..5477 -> 0.010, 6.94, 7.01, 6.99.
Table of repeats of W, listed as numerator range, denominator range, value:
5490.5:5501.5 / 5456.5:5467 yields 1.73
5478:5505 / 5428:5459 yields 1.40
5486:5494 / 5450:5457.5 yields 1.12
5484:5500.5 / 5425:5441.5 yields 1.44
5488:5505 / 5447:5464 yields 1.61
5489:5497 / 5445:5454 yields 1.30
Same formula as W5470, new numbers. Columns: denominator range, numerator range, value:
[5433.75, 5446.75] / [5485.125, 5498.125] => 1.31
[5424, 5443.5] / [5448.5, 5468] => 1.04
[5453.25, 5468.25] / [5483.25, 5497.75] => 1.25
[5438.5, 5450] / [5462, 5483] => 0.99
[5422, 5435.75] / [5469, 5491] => 1.05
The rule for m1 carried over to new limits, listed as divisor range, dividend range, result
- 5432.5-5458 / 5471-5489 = 0.99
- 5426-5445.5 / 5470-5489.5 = 1.03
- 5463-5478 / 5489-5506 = 1.63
